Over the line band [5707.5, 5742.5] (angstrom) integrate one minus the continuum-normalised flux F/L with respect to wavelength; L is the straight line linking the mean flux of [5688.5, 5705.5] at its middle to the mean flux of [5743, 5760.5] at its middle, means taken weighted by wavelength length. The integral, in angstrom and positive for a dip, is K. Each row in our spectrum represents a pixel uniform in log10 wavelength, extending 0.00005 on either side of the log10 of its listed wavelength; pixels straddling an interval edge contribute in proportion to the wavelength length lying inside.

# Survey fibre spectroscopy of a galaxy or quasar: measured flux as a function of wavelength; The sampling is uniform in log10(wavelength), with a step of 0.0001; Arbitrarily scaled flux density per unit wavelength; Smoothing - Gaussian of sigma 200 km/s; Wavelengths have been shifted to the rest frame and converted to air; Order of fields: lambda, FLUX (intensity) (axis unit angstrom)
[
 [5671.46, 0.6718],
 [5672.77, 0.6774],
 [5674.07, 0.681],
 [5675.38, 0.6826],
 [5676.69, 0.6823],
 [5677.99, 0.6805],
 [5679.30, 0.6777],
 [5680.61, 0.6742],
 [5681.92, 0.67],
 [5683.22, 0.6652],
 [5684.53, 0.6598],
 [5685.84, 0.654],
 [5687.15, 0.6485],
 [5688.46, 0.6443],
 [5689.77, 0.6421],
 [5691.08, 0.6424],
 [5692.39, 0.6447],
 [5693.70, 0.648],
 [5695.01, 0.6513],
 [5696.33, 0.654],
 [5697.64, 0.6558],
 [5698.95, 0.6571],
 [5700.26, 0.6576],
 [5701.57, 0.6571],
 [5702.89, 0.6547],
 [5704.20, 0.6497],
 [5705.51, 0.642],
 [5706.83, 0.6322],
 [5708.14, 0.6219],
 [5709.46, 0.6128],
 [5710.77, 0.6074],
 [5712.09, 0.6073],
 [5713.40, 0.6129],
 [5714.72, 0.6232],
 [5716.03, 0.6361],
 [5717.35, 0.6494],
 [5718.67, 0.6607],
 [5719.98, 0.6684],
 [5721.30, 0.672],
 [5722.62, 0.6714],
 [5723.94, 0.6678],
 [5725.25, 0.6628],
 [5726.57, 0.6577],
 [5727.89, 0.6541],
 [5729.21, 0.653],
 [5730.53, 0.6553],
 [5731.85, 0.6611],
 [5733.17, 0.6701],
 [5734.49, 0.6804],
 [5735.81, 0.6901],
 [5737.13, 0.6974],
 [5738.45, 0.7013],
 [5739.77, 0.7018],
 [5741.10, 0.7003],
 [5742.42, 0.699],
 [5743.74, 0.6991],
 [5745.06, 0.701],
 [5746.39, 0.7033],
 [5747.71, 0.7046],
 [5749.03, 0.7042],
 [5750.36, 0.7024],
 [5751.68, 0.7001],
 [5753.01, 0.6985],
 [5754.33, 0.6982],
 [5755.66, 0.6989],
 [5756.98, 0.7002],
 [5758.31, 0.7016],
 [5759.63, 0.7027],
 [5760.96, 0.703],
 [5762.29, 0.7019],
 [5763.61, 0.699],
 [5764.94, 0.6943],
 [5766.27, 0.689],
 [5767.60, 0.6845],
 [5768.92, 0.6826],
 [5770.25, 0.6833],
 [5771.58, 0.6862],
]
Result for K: 0.9 angstrom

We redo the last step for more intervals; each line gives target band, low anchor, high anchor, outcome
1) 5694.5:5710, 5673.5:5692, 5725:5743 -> 0.5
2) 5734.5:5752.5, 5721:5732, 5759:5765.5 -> -0.5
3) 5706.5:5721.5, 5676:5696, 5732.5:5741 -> 1.0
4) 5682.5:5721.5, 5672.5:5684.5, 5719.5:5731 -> 1.5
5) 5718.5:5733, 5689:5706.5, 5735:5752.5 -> 0.4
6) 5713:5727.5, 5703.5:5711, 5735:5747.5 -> 0.1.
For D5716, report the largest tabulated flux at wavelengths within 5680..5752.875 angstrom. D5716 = 0.7046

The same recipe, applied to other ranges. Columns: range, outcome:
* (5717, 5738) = 0.6974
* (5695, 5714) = 0.6576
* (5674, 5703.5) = 0.6826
